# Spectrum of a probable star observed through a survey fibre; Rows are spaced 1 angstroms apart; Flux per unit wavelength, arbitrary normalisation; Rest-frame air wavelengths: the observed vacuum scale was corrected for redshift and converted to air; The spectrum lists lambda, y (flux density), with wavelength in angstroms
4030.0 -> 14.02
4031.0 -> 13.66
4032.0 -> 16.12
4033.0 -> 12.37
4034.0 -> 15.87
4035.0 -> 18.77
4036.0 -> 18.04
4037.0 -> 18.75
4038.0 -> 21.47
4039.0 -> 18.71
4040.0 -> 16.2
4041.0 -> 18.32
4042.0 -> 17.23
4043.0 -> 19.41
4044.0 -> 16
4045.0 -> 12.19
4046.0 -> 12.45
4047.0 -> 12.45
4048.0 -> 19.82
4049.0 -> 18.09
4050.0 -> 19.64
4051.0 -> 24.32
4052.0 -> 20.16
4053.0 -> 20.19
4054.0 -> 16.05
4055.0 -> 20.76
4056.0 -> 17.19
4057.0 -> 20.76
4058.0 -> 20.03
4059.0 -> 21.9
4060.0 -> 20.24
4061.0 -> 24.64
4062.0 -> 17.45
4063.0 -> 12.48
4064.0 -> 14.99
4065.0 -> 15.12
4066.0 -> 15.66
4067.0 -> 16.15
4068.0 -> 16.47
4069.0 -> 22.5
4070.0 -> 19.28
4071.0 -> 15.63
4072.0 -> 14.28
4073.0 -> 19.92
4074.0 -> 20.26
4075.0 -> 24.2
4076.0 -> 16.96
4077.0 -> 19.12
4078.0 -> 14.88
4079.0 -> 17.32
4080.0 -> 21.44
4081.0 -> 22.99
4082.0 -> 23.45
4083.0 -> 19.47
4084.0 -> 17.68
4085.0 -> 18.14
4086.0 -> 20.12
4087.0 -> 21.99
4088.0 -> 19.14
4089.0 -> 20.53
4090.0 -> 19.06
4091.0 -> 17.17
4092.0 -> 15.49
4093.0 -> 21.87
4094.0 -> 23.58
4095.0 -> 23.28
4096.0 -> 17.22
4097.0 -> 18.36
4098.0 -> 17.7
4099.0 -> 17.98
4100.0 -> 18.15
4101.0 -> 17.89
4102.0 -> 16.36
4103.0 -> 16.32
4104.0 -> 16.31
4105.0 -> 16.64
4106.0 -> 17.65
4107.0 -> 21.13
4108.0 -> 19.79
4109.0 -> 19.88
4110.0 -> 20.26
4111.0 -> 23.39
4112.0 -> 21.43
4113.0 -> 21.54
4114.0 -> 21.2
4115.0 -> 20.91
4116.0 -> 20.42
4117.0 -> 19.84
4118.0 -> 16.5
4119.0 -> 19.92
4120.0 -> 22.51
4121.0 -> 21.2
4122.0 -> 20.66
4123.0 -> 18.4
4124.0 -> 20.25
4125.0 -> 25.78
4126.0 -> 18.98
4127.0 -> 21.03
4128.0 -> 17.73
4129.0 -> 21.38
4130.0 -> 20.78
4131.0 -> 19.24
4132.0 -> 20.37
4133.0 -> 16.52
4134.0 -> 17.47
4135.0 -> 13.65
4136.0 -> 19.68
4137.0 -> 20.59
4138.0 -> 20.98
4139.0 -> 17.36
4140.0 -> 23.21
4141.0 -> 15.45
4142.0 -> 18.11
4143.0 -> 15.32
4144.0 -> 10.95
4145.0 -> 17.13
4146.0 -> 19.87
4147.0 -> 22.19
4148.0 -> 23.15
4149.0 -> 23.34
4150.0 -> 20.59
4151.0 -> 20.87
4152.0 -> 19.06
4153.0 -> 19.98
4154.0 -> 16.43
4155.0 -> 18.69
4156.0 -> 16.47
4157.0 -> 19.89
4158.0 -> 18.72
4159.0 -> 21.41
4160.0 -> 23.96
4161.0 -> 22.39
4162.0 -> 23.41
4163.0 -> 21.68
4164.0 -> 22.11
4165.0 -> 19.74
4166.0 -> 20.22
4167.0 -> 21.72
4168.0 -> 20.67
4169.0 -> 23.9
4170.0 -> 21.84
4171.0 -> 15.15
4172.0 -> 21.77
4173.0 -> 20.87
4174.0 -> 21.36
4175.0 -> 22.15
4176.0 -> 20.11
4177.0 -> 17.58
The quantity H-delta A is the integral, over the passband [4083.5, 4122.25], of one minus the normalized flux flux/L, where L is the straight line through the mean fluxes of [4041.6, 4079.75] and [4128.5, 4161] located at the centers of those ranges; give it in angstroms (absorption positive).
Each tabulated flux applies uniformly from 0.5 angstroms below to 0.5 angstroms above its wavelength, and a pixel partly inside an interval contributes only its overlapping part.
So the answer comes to -1.7 angstroms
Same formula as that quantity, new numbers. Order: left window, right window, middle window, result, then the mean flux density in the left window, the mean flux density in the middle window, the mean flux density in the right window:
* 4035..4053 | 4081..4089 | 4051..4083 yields 0.52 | 17.9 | 18.9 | 20.2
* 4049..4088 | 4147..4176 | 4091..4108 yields 0.97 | 19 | 18.5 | 20.8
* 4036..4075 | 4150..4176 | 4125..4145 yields 1.42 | 18.2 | 18.5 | 20.6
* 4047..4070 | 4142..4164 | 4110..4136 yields -0.79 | 18.7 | 20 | 19.8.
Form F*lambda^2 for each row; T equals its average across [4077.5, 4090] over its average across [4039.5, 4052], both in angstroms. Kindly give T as 1.16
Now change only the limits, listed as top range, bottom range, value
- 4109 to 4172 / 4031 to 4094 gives 1.13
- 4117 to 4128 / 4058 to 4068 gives 1.19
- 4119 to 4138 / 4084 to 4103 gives 1.06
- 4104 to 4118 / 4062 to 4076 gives 1.17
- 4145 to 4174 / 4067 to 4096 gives 1.11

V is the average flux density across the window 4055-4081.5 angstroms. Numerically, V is 18.6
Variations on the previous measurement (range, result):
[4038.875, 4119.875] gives 18.8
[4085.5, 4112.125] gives 19.2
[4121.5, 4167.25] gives 19.7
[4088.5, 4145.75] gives 19.2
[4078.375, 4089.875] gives 20.1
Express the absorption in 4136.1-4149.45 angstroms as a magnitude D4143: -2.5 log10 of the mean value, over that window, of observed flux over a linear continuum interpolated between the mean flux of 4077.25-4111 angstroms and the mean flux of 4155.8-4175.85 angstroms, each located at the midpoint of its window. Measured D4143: 0.08 mag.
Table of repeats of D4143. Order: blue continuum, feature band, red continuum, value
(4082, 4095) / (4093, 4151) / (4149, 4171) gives 0.04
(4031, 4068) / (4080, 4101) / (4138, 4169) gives -0.06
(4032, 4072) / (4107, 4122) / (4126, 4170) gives -0.09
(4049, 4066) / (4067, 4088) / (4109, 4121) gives 0.02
